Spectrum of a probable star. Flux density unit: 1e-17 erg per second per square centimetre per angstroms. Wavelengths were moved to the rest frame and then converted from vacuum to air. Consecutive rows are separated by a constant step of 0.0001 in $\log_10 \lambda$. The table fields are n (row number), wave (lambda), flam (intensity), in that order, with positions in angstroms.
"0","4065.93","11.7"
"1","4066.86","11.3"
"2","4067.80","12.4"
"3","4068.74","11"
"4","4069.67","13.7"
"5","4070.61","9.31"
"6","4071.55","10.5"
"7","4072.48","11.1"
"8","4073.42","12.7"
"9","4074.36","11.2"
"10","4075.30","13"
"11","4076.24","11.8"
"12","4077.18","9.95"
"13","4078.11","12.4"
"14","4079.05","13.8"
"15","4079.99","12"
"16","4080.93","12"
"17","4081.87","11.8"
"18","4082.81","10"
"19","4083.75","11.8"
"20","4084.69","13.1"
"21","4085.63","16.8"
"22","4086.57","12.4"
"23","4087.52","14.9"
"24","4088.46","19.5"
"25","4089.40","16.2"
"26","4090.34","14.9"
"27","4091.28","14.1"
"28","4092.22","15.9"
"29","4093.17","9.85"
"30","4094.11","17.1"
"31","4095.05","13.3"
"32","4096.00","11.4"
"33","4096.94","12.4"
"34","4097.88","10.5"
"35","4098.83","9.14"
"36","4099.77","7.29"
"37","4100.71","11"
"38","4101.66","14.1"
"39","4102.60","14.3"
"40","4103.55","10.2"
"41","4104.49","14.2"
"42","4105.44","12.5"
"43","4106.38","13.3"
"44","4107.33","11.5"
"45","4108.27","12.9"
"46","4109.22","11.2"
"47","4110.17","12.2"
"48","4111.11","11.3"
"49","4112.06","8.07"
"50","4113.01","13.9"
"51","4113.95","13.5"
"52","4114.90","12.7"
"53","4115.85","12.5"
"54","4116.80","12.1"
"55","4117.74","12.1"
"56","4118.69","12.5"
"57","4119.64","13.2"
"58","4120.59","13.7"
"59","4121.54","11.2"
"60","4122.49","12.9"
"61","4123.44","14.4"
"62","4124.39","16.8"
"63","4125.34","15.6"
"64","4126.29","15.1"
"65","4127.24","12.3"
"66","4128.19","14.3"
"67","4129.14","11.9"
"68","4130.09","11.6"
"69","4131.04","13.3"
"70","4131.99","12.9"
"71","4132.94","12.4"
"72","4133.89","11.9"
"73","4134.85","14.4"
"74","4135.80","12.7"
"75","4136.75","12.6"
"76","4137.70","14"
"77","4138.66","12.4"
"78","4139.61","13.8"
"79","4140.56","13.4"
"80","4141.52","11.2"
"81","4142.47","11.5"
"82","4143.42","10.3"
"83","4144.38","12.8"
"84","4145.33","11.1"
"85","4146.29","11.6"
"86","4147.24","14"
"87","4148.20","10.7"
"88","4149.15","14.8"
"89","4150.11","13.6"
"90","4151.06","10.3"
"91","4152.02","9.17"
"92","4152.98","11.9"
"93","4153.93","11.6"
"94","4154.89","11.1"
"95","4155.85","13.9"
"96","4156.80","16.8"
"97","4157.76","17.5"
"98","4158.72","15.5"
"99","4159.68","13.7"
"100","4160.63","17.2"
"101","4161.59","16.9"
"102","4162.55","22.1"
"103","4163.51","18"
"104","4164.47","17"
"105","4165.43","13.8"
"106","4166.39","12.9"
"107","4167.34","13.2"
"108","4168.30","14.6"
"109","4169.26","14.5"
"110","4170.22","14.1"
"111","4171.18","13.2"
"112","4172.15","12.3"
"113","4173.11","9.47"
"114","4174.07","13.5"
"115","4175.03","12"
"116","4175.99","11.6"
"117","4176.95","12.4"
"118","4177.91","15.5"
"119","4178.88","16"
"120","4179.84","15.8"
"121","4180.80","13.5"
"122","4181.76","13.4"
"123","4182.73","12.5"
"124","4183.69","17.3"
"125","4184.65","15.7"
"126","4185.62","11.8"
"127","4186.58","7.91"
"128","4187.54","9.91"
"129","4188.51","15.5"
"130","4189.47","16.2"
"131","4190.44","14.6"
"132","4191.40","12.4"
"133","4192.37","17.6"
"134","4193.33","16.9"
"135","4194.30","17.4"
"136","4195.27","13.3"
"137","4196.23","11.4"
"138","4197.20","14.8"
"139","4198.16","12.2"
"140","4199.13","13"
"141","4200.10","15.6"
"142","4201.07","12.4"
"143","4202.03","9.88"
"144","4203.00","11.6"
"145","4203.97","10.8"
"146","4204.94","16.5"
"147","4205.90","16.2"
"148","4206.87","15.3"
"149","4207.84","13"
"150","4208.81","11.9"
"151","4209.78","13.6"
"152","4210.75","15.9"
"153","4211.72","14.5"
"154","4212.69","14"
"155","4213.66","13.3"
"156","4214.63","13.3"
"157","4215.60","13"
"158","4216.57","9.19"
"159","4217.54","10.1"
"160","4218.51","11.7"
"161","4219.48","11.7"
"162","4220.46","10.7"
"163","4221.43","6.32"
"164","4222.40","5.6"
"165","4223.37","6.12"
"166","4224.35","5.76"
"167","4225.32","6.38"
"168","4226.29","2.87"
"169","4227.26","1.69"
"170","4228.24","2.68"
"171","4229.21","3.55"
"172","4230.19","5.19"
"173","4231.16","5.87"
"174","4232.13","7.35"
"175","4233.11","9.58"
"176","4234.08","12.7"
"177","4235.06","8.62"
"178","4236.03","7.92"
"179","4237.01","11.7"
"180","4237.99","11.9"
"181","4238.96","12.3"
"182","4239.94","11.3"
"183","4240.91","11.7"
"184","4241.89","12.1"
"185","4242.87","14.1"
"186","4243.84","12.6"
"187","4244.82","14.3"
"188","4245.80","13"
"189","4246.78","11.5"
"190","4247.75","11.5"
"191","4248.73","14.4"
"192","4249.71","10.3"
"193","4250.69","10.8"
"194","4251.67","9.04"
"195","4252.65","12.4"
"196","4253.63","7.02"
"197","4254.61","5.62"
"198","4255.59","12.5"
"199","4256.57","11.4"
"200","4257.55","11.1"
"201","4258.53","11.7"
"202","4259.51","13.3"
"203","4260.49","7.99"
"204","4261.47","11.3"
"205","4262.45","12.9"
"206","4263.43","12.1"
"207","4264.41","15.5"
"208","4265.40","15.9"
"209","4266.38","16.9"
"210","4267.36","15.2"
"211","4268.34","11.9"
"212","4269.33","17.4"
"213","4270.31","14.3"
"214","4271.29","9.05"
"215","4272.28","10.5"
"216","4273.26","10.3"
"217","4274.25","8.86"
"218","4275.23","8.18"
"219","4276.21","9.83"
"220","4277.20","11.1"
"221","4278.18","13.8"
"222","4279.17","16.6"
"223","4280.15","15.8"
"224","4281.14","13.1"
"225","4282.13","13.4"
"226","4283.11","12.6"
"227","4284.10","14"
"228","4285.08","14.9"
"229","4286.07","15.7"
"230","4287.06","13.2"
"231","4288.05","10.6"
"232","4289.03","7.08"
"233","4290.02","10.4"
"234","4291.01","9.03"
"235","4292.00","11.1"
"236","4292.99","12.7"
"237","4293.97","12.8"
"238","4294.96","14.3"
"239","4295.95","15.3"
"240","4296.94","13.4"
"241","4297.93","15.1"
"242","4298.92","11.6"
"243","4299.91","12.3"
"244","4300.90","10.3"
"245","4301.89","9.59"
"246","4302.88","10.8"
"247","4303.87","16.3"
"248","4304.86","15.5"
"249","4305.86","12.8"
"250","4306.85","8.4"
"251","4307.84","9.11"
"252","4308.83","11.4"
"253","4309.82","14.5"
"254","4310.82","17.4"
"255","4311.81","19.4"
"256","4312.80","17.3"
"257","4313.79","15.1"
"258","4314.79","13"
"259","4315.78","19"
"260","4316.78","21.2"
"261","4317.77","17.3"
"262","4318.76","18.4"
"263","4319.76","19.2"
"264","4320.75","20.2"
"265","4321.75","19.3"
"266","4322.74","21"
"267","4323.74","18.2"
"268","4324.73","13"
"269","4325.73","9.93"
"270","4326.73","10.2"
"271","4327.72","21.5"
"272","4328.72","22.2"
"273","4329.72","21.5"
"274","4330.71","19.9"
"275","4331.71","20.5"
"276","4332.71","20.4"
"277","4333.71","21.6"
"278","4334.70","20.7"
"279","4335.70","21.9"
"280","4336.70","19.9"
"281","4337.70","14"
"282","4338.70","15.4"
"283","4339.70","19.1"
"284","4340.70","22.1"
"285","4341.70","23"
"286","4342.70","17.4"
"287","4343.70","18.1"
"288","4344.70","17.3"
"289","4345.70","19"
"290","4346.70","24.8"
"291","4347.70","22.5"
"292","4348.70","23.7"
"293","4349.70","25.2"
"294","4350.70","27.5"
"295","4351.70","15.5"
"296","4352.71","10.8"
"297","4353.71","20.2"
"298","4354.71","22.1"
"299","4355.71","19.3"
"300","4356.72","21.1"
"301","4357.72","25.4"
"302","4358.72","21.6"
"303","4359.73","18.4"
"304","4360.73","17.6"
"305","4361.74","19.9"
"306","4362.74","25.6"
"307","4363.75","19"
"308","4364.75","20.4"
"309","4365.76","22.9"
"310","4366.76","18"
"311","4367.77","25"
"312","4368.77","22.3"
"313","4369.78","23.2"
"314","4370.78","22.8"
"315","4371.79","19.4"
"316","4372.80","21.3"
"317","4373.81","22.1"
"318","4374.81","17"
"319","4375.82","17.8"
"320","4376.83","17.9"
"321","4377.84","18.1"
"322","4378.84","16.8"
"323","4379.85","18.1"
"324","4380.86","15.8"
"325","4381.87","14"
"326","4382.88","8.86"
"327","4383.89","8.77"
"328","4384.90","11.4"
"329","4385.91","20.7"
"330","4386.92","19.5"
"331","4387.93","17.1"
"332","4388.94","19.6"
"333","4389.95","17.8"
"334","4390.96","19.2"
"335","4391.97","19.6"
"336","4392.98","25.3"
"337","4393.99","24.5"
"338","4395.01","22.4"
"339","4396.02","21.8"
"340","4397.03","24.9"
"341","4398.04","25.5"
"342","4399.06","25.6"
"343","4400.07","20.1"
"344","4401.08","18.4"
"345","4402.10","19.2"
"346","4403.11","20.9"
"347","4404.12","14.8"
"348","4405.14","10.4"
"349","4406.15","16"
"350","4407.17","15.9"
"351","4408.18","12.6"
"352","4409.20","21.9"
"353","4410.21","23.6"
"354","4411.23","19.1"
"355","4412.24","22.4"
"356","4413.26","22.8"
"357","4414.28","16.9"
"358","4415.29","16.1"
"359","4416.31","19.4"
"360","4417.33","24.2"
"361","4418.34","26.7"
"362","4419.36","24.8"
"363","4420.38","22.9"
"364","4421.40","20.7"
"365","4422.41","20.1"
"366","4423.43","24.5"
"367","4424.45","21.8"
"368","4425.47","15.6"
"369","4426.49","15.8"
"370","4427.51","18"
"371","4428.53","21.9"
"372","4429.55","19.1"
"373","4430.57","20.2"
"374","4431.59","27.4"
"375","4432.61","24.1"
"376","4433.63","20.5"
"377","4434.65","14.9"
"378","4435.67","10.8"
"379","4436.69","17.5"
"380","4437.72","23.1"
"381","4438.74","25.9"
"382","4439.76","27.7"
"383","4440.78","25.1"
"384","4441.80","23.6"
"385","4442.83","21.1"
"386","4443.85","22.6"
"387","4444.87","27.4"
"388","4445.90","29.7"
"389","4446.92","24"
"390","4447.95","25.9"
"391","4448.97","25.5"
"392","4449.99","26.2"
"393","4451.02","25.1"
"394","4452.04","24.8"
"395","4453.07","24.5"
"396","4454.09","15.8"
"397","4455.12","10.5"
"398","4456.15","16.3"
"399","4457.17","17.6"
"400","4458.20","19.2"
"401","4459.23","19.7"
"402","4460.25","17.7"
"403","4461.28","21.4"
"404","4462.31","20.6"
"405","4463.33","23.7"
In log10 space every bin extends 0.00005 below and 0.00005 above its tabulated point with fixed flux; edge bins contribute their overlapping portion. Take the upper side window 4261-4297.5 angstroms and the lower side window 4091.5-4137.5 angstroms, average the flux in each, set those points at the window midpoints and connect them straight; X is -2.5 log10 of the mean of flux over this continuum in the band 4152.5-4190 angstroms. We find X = -0.12 mag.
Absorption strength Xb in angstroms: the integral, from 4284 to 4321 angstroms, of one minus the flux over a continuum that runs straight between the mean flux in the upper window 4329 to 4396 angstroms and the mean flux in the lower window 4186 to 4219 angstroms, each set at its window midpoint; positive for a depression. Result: 7.4 angstroms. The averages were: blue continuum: 13.4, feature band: 13.9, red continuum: 19.7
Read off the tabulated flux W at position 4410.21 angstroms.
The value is 23.6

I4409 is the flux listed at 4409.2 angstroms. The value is 21.9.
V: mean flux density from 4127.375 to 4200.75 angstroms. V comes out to 13.6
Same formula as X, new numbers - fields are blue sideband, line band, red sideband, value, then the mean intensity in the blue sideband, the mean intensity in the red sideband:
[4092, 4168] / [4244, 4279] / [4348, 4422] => 0.36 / 13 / 19.8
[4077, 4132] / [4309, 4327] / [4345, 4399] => 0.11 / 12.9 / 20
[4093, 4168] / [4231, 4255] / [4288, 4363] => 0.38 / 13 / 17.1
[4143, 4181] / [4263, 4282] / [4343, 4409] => 0.28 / 13.8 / 19.5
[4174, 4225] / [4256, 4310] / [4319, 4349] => 0.32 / 12.8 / 19.2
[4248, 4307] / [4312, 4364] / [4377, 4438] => -0.24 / 12.2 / 19.3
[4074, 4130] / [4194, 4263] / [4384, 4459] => 0.41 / 12.8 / 20.7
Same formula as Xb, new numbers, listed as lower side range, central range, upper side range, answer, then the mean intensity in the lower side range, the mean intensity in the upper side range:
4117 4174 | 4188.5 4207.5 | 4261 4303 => -1.5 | 13.4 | 12.6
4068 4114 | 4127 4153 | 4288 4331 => 1.2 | 12.5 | 14.8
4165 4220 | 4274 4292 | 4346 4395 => 4.9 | 13.4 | 19.7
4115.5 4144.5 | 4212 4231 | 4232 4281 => 6.4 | 13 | 11.8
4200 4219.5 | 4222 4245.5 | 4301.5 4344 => 9.1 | 13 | 17.2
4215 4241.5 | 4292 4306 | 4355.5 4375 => 1.8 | 8.31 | 21.2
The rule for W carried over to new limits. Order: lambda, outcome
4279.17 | 16.6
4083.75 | 11.8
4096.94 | 12.4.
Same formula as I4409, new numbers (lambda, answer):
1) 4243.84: 12.6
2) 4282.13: 13.4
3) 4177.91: 15.5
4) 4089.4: 16.2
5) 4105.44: 12.5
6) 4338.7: 15.4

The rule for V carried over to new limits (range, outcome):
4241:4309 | 12.2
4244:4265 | 11.4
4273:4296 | 12.2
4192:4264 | 11.1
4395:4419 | 20.1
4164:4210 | 13.7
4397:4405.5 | 19.9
